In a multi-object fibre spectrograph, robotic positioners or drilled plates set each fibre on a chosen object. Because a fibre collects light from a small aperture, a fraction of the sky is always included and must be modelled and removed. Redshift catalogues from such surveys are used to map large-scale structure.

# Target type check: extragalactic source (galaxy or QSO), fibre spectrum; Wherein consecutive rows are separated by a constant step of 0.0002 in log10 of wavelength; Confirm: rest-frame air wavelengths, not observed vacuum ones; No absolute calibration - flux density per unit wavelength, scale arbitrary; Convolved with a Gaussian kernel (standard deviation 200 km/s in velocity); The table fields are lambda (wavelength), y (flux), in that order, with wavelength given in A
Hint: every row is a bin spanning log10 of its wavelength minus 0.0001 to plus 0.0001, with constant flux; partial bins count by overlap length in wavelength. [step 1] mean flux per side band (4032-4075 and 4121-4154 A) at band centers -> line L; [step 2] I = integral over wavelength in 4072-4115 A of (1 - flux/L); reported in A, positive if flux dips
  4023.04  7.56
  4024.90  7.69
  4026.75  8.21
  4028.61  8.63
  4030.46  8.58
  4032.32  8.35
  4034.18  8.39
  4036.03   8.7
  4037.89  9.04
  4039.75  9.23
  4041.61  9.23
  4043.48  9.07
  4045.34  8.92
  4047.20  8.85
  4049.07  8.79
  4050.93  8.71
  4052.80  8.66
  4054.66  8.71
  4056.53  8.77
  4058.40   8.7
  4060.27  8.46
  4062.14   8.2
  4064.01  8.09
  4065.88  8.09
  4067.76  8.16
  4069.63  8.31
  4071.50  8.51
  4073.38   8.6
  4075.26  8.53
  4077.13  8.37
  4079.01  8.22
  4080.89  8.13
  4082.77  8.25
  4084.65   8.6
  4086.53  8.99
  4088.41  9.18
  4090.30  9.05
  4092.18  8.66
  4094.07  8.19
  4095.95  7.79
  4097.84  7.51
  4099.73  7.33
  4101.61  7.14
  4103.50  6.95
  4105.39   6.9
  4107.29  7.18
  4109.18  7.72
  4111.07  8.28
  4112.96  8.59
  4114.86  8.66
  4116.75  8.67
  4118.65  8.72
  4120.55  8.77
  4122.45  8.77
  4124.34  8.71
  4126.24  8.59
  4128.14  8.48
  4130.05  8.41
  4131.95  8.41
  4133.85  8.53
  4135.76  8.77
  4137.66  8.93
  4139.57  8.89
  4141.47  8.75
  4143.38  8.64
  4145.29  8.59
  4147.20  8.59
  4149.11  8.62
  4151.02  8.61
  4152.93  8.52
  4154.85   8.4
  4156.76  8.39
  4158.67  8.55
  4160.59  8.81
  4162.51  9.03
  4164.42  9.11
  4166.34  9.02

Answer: 2.6 A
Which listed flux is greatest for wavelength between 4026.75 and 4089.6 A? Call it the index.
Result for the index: 9.23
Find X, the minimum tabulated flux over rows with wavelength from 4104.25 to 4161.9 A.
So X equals 6.9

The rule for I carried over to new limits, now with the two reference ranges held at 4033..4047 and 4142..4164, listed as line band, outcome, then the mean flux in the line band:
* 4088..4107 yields 2.1 A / 7.8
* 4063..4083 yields 1.2 A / 8.3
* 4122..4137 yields 0.2 A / 8.59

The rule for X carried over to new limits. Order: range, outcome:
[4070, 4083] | 8.13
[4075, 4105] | 6.95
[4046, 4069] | 8.09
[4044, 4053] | 8.66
